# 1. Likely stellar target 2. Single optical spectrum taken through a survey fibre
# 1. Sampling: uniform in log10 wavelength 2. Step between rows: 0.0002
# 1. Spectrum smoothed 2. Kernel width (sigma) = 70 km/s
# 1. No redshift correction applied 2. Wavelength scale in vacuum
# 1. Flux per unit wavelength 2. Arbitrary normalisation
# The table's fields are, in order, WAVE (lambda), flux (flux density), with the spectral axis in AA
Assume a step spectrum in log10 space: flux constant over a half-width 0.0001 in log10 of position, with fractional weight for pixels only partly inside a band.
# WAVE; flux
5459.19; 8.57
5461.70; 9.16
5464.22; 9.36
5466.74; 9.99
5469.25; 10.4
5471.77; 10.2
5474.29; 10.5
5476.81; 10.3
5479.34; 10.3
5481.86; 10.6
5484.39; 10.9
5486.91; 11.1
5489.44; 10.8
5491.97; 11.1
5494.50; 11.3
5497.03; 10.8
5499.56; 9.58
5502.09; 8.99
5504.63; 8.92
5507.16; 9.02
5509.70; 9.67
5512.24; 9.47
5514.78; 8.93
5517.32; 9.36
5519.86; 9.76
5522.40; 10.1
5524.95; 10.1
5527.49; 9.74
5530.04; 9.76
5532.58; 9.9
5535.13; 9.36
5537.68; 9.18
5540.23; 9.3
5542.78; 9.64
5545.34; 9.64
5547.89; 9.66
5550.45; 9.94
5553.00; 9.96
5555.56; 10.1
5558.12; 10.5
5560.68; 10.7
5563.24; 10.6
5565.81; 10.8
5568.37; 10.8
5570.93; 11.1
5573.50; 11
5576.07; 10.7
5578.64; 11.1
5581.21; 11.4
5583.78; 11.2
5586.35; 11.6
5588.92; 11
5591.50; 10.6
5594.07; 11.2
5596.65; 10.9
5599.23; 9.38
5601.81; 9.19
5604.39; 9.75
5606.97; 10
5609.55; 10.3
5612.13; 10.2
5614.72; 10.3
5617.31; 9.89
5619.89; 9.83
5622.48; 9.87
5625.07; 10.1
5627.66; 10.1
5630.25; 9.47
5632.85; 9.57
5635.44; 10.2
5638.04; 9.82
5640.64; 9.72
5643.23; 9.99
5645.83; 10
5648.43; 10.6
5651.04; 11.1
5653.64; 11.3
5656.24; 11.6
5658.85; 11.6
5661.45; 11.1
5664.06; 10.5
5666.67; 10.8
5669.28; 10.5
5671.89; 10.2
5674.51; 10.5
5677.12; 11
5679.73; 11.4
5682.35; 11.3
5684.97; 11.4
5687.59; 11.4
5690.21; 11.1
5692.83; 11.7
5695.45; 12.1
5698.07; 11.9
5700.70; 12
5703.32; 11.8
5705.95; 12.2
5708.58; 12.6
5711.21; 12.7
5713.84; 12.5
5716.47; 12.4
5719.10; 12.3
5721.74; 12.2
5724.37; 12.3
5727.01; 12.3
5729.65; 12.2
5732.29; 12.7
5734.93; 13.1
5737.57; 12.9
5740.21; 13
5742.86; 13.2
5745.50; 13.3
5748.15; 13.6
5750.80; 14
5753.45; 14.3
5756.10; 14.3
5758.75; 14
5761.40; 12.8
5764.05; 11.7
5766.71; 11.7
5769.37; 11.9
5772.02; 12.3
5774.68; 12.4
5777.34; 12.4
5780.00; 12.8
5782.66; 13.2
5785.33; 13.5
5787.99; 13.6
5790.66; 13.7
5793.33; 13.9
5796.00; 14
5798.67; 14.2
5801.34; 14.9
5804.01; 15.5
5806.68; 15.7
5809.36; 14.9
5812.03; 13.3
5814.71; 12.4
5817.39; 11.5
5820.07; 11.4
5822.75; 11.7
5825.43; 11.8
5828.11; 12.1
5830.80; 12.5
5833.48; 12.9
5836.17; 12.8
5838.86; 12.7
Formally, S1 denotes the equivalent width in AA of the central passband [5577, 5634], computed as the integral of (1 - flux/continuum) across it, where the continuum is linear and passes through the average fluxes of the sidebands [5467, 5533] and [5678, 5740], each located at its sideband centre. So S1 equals 4.0 AA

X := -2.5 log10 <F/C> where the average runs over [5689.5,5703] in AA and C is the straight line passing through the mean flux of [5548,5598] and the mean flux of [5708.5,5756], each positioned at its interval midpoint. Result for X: 0.06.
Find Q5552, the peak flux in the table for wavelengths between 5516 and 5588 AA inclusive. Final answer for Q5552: 11.6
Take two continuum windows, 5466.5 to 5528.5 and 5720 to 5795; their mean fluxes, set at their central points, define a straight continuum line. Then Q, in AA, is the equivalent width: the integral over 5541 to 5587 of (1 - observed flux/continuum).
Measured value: 1.2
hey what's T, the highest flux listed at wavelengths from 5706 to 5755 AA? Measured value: 14.3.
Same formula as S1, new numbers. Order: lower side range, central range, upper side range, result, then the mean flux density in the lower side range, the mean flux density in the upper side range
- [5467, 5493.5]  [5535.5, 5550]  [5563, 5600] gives 1.7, 10.6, 10.9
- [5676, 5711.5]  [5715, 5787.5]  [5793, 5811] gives 2.5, 11.7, 14.8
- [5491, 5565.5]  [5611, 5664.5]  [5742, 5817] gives 5.1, 9.84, 13.5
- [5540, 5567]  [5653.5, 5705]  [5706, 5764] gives 3.4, 10.1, 12.9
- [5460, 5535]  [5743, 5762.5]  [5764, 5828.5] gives -1.7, 9.99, 13.1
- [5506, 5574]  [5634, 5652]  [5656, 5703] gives 1.2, 9.92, 11.2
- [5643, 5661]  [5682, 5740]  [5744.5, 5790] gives -0.7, 10.9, 13.1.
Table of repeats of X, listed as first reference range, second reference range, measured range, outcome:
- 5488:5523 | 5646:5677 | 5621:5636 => 0.08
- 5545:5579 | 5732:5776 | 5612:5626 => 0.12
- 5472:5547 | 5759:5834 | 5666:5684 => 0.09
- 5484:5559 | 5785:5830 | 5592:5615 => 0.08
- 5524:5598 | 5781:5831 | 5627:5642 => 0.15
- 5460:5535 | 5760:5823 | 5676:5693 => 0.07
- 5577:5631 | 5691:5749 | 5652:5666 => 0.02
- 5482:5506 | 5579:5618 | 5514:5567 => 0.06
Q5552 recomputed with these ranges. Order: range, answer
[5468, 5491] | 11.1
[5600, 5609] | 10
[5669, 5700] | 12.1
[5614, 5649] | 10.6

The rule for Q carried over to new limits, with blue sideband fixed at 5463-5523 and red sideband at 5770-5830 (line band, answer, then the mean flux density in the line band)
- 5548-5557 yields 0.6 AA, 9.96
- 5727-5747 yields -0.5 AA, 12.9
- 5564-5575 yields -0.1 AA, 10.9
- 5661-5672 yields 1.1 AA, 10.6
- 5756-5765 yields -0.2 AA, 13.1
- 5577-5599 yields 0.0 AA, 11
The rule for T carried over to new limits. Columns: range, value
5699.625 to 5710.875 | 12.6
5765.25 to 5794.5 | 13.9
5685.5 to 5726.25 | 12.7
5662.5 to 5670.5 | 10.8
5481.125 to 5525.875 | 11.3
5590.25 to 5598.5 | 11.2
